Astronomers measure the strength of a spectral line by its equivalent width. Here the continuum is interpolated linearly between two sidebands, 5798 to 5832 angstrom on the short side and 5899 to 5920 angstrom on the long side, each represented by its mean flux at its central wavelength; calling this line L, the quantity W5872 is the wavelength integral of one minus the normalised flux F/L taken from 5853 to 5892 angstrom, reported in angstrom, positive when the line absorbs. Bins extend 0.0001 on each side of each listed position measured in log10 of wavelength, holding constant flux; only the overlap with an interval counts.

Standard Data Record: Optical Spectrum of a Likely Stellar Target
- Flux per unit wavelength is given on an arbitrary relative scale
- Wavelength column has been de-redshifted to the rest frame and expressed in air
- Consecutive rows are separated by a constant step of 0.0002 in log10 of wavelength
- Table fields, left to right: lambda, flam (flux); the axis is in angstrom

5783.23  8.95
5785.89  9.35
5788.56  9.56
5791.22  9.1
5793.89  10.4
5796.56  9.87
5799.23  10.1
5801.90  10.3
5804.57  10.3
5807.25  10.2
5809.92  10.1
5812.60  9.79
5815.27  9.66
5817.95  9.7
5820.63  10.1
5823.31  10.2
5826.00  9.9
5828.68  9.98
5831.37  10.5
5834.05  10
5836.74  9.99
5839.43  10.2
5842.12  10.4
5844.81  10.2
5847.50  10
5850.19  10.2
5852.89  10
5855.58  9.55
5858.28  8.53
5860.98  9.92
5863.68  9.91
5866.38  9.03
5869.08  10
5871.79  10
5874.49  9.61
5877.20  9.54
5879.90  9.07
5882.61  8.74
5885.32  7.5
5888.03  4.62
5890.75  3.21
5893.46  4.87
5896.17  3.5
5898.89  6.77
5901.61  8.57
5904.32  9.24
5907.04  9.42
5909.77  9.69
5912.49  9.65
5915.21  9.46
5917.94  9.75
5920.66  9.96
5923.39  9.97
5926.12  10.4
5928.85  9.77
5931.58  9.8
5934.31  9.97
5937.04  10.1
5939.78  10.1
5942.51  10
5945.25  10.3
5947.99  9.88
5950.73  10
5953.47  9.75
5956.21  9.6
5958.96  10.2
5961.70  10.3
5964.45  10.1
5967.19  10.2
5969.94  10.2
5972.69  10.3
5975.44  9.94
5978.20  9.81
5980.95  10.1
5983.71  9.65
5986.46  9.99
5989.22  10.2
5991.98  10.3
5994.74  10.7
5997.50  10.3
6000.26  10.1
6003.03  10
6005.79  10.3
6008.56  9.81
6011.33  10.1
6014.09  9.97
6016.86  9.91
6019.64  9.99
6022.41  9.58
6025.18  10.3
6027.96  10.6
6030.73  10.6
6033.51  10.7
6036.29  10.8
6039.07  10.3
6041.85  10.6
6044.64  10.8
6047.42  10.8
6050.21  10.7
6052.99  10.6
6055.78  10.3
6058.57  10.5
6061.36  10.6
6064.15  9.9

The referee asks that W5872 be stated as 4.1 angstrom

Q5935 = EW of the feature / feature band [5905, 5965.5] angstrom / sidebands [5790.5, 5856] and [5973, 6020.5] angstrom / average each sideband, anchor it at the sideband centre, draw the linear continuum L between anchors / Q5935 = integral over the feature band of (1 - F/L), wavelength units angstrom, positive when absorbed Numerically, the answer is 0.93 angstrom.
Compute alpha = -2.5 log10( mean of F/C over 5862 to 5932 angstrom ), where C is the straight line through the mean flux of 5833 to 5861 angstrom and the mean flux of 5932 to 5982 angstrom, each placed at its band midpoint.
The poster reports 0.169 mag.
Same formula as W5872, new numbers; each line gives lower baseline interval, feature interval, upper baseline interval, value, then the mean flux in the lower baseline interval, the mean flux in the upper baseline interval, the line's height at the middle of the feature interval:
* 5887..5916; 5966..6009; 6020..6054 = -3.9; 7.17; 10.5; 9.29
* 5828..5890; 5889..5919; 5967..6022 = 6.3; 9.39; 10.1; 9.62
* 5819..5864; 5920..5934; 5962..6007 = 0.1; 9.97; 10.1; 10.1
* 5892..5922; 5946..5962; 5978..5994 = -1.1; 8.25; 10.1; 9.32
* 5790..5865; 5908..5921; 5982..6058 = 0.6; 9.97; 10.3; 10.1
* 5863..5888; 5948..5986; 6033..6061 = -0.6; 9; 10.6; 9.86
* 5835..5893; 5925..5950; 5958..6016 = -0.9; 9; 10.1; 9.67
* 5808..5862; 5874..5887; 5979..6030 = 1.6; 9.95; 10.1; 9.99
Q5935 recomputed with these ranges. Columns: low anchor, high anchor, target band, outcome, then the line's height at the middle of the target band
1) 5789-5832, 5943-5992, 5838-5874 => 0.62 angstrom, 10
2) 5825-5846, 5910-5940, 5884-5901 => 8.10 angstrom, 9.98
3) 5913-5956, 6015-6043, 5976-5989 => 0.28 angstrom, 10.1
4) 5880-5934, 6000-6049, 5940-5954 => -1.71 angstrom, 8.92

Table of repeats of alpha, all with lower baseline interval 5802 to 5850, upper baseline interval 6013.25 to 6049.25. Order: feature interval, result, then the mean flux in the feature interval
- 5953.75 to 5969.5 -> 0.023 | 10.1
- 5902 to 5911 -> 0.095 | 9.35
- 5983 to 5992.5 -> 0.030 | 10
